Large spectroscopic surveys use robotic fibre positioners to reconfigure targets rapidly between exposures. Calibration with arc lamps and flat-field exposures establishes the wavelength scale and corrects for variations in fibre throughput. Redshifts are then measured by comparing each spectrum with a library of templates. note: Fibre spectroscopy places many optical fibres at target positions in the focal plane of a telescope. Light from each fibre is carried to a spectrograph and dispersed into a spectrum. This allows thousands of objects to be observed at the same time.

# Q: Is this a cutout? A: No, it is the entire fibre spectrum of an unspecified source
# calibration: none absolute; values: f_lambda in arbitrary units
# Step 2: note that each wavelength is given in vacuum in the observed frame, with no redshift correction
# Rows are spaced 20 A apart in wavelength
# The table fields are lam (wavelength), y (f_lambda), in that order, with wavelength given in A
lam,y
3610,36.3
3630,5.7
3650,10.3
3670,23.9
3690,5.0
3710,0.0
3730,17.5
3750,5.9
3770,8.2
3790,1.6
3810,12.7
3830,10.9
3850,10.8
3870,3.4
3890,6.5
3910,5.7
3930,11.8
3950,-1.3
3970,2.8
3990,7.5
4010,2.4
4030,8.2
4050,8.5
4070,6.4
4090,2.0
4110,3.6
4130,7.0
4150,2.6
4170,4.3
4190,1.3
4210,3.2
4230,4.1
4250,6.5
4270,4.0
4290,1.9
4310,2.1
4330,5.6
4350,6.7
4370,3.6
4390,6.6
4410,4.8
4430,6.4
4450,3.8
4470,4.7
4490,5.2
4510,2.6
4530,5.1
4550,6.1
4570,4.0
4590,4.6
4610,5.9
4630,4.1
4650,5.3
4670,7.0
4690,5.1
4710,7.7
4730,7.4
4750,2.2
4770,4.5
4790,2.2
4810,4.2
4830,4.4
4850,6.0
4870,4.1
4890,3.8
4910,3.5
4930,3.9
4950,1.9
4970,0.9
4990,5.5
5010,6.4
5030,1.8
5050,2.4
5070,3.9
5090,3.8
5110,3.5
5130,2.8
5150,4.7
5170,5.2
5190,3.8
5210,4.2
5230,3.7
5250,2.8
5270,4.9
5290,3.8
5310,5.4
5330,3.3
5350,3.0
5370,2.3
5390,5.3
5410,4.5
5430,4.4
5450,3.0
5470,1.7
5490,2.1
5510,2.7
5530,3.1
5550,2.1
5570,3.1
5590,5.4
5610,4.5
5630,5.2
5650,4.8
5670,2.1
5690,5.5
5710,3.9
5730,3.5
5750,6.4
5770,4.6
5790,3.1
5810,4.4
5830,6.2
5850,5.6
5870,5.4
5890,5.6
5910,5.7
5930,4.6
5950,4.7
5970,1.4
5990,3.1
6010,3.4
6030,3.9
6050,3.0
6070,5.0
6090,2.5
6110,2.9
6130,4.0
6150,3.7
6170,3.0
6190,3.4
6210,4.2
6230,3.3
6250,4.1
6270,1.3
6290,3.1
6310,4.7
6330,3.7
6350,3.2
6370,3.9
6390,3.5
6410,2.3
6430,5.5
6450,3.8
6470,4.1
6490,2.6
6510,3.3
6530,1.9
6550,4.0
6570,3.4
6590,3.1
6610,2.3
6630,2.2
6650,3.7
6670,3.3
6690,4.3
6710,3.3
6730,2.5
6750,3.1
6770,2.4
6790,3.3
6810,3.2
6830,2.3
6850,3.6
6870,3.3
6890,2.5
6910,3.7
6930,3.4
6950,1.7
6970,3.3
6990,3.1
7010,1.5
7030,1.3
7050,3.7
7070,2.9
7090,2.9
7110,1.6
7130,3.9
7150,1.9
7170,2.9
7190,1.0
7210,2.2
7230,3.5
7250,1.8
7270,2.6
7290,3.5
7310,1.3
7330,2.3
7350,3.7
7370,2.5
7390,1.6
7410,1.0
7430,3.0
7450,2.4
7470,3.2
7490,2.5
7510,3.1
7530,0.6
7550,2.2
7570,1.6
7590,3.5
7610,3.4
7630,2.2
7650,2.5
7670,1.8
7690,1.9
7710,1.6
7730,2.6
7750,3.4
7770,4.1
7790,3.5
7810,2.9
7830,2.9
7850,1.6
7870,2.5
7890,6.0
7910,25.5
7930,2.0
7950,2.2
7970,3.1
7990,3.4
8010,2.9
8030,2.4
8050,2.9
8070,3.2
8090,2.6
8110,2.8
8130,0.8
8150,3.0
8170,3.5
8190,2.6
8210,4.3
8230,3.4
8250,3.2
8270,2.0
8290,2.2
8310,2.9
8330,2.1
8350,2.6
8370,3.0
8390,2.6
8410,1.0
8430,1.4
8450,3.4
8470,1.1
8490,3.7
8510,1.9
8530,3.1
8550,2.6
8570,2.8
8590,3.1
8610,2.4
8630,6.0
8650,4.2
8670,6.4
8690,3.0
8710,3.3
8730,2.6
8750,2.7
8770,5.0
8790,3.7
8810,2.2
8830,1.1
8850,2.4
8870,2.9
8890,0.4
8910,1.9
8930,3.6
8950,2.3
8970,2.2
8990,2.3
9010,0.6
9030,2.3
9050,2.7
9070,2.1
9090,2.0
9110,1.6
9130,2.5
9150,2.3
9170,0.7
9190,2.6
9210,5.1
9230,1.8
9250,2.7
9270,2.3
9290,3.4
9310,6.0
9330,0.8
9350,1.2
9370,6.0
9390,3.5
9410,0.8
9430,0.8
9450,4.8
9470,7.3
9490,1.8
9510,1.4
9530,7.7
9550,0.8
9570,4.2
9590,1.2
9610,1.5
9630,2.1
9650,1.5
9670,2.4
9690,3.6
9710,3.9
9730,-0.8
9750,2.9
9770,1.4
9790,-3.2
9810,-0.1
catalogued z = 1.120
